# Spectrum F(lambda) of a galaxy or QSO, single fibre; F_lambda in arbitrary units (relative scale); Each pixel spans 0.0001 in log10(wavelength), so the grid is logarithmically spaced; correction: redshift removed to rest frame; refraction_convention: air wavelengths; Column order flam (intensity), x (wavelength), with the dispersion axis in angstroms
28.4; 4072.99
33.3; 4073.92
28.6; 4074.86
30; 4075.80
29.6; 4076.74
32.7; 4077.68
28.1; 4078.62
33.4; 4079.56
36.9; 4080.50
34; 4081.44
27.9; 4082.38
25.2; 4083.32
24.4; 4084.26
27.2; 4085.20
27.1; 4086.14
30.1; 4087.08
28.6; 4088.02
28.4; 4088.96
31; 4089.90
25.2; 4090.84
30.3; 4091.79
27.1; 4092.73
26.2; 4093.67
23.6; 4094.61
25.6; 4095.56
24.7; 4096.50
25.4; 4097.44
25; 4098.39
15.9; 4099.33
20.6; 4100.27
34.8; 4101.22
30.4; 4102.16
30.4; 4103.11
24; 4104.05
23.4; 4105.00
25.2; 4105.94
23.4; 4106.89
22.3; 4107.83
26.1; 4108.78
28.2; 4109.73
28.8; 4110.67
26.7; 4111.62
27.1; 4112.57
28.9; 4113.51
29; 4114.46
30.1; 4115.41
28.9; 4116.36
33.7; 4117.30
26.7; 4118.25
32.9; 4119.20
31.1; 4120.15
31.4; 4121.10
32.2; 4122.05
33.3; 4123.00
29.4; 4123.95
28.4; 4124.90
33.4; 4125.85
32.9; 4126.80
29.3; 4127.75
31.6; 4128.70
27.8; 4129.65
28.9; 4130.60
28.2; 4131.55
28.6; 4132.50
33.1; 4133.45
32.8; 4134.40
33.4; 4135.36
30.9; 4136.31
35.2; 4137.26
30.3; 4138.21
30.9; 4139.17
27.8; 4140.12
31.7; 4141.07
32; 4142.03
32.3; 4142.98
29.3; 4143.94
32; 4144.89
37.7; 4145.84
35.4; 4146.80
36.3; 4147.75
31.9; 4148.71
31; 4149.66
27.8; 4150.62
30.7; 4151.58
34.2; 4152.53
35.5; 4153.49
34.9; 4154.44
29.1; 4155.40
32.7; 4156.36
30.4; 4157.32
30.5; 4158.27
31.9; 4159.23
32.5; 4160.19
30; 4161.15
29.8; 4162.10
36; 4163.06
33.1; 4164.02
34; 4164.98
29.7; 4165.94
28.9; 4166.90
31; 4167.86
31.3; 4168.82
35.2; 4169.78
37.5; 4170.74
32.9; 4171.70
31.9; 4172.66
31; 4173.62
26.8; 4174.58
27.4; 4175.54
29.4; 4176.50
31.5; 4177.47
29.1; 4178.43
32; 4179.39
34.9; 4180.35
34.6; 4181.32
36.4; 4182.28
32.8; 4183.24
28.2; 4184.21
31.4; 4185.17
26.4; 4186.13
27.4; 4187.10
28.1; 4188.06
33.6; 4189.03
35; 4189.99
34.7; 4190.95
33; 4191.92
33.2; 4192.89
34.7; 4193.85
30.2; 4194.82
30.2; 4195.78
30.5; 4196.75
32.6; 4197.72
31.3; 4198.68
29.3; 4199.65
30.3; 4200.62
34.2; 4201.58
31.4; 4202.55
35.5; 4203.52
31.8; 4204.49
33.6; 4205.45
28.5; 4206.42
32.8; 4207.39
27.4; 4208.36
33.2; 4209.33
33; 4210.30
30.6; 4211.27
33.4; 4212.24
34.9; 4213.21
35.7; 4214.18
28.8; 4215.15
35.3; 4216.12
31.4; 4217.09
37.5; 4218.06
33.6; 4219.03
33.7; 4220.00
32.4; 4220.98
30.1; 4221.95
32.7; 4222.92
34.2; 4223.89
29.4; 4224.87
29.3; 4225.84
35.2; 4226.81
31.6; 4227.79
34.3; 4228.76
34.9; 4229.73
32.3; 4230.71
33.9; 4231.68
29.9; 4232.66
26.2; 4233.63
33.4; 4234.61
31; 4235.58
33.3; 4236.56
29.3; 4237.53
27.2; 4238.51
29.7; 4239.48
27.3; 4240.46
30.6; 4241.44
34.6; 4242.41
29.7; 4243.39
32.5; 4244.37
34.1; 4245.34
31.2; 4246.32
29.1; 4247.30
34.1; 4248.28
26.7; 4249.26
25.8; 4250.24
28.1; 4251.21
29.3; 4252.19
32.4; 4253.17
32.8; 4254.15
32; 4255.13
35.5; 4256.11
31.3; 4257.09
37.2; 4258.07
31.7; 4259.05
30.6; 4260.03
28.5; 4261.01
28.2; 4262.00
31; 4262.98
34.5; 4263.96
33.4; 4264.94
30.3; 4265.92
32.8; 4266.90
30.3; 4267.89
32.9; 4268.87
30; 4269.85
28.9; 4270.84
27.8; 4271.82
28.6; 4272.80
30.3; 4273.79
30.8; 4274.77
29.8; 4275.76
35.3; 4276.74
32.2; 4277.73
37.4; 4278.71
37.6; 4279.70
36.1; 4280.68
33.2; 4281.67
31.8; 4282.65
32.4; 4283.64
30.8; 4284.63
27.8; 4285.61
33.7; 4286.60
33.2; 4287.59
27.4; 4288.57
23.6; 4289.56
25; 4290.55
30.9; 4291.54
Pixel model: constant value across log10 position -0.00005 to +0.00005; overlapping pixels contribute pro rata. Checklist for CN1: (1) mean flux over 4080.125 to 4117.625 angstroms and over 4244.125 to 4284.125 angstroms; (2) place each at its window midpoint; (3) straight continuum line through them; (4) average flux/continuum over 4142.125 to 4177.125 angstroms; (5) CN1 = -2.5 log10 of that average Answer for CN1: -0.11 mag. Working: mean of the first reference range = 27.3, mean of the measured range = 32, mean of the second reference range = 31.7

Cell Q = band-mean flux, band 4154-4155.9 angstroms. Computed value 31.8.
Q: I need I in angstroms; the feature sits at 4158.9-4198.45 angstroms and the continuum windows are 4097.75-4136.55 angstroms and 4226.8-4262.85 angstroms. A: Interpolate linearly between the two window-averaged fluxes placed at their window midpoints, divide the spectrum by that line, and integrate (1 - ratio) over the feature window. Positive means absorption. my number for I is -2.4 angstroms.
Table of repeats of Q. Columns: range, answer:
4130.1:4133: 28.7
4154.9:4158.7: 30.7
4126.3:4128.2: 31.2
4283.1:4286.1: 30.4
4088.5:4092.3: 28.7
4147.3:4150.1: 33.1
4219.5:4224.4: 32.6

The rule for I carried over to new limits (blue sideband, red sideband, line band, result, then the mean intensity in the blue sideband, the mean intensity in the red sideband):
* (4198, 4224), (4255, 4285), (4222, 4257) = 1.11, 32.5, 32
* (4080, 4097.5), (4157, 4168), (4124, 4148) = -1.03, 27.9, 31.5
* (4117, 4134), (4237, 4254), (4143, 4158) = -0.97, 30.7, 30.2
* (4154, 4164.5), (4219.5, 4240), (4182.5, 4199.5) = 0.19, 31.9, 31.6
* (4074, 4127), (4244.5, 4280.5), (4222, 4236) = -0.50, 28.3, 31.5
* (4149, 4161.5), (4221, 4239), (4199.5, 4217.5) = -0.35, 31.6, 31.6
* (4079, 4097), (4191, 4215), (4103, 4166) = -1.58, 28.3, 32.1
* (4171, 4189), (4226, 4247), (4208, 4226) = -0.74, 30.8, 31.5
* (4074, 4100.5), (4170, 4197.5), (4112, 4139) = -1.29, 27.7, 31.6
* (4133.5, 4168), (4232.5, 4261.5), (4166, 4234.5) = -1.13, 32.1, 30.9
